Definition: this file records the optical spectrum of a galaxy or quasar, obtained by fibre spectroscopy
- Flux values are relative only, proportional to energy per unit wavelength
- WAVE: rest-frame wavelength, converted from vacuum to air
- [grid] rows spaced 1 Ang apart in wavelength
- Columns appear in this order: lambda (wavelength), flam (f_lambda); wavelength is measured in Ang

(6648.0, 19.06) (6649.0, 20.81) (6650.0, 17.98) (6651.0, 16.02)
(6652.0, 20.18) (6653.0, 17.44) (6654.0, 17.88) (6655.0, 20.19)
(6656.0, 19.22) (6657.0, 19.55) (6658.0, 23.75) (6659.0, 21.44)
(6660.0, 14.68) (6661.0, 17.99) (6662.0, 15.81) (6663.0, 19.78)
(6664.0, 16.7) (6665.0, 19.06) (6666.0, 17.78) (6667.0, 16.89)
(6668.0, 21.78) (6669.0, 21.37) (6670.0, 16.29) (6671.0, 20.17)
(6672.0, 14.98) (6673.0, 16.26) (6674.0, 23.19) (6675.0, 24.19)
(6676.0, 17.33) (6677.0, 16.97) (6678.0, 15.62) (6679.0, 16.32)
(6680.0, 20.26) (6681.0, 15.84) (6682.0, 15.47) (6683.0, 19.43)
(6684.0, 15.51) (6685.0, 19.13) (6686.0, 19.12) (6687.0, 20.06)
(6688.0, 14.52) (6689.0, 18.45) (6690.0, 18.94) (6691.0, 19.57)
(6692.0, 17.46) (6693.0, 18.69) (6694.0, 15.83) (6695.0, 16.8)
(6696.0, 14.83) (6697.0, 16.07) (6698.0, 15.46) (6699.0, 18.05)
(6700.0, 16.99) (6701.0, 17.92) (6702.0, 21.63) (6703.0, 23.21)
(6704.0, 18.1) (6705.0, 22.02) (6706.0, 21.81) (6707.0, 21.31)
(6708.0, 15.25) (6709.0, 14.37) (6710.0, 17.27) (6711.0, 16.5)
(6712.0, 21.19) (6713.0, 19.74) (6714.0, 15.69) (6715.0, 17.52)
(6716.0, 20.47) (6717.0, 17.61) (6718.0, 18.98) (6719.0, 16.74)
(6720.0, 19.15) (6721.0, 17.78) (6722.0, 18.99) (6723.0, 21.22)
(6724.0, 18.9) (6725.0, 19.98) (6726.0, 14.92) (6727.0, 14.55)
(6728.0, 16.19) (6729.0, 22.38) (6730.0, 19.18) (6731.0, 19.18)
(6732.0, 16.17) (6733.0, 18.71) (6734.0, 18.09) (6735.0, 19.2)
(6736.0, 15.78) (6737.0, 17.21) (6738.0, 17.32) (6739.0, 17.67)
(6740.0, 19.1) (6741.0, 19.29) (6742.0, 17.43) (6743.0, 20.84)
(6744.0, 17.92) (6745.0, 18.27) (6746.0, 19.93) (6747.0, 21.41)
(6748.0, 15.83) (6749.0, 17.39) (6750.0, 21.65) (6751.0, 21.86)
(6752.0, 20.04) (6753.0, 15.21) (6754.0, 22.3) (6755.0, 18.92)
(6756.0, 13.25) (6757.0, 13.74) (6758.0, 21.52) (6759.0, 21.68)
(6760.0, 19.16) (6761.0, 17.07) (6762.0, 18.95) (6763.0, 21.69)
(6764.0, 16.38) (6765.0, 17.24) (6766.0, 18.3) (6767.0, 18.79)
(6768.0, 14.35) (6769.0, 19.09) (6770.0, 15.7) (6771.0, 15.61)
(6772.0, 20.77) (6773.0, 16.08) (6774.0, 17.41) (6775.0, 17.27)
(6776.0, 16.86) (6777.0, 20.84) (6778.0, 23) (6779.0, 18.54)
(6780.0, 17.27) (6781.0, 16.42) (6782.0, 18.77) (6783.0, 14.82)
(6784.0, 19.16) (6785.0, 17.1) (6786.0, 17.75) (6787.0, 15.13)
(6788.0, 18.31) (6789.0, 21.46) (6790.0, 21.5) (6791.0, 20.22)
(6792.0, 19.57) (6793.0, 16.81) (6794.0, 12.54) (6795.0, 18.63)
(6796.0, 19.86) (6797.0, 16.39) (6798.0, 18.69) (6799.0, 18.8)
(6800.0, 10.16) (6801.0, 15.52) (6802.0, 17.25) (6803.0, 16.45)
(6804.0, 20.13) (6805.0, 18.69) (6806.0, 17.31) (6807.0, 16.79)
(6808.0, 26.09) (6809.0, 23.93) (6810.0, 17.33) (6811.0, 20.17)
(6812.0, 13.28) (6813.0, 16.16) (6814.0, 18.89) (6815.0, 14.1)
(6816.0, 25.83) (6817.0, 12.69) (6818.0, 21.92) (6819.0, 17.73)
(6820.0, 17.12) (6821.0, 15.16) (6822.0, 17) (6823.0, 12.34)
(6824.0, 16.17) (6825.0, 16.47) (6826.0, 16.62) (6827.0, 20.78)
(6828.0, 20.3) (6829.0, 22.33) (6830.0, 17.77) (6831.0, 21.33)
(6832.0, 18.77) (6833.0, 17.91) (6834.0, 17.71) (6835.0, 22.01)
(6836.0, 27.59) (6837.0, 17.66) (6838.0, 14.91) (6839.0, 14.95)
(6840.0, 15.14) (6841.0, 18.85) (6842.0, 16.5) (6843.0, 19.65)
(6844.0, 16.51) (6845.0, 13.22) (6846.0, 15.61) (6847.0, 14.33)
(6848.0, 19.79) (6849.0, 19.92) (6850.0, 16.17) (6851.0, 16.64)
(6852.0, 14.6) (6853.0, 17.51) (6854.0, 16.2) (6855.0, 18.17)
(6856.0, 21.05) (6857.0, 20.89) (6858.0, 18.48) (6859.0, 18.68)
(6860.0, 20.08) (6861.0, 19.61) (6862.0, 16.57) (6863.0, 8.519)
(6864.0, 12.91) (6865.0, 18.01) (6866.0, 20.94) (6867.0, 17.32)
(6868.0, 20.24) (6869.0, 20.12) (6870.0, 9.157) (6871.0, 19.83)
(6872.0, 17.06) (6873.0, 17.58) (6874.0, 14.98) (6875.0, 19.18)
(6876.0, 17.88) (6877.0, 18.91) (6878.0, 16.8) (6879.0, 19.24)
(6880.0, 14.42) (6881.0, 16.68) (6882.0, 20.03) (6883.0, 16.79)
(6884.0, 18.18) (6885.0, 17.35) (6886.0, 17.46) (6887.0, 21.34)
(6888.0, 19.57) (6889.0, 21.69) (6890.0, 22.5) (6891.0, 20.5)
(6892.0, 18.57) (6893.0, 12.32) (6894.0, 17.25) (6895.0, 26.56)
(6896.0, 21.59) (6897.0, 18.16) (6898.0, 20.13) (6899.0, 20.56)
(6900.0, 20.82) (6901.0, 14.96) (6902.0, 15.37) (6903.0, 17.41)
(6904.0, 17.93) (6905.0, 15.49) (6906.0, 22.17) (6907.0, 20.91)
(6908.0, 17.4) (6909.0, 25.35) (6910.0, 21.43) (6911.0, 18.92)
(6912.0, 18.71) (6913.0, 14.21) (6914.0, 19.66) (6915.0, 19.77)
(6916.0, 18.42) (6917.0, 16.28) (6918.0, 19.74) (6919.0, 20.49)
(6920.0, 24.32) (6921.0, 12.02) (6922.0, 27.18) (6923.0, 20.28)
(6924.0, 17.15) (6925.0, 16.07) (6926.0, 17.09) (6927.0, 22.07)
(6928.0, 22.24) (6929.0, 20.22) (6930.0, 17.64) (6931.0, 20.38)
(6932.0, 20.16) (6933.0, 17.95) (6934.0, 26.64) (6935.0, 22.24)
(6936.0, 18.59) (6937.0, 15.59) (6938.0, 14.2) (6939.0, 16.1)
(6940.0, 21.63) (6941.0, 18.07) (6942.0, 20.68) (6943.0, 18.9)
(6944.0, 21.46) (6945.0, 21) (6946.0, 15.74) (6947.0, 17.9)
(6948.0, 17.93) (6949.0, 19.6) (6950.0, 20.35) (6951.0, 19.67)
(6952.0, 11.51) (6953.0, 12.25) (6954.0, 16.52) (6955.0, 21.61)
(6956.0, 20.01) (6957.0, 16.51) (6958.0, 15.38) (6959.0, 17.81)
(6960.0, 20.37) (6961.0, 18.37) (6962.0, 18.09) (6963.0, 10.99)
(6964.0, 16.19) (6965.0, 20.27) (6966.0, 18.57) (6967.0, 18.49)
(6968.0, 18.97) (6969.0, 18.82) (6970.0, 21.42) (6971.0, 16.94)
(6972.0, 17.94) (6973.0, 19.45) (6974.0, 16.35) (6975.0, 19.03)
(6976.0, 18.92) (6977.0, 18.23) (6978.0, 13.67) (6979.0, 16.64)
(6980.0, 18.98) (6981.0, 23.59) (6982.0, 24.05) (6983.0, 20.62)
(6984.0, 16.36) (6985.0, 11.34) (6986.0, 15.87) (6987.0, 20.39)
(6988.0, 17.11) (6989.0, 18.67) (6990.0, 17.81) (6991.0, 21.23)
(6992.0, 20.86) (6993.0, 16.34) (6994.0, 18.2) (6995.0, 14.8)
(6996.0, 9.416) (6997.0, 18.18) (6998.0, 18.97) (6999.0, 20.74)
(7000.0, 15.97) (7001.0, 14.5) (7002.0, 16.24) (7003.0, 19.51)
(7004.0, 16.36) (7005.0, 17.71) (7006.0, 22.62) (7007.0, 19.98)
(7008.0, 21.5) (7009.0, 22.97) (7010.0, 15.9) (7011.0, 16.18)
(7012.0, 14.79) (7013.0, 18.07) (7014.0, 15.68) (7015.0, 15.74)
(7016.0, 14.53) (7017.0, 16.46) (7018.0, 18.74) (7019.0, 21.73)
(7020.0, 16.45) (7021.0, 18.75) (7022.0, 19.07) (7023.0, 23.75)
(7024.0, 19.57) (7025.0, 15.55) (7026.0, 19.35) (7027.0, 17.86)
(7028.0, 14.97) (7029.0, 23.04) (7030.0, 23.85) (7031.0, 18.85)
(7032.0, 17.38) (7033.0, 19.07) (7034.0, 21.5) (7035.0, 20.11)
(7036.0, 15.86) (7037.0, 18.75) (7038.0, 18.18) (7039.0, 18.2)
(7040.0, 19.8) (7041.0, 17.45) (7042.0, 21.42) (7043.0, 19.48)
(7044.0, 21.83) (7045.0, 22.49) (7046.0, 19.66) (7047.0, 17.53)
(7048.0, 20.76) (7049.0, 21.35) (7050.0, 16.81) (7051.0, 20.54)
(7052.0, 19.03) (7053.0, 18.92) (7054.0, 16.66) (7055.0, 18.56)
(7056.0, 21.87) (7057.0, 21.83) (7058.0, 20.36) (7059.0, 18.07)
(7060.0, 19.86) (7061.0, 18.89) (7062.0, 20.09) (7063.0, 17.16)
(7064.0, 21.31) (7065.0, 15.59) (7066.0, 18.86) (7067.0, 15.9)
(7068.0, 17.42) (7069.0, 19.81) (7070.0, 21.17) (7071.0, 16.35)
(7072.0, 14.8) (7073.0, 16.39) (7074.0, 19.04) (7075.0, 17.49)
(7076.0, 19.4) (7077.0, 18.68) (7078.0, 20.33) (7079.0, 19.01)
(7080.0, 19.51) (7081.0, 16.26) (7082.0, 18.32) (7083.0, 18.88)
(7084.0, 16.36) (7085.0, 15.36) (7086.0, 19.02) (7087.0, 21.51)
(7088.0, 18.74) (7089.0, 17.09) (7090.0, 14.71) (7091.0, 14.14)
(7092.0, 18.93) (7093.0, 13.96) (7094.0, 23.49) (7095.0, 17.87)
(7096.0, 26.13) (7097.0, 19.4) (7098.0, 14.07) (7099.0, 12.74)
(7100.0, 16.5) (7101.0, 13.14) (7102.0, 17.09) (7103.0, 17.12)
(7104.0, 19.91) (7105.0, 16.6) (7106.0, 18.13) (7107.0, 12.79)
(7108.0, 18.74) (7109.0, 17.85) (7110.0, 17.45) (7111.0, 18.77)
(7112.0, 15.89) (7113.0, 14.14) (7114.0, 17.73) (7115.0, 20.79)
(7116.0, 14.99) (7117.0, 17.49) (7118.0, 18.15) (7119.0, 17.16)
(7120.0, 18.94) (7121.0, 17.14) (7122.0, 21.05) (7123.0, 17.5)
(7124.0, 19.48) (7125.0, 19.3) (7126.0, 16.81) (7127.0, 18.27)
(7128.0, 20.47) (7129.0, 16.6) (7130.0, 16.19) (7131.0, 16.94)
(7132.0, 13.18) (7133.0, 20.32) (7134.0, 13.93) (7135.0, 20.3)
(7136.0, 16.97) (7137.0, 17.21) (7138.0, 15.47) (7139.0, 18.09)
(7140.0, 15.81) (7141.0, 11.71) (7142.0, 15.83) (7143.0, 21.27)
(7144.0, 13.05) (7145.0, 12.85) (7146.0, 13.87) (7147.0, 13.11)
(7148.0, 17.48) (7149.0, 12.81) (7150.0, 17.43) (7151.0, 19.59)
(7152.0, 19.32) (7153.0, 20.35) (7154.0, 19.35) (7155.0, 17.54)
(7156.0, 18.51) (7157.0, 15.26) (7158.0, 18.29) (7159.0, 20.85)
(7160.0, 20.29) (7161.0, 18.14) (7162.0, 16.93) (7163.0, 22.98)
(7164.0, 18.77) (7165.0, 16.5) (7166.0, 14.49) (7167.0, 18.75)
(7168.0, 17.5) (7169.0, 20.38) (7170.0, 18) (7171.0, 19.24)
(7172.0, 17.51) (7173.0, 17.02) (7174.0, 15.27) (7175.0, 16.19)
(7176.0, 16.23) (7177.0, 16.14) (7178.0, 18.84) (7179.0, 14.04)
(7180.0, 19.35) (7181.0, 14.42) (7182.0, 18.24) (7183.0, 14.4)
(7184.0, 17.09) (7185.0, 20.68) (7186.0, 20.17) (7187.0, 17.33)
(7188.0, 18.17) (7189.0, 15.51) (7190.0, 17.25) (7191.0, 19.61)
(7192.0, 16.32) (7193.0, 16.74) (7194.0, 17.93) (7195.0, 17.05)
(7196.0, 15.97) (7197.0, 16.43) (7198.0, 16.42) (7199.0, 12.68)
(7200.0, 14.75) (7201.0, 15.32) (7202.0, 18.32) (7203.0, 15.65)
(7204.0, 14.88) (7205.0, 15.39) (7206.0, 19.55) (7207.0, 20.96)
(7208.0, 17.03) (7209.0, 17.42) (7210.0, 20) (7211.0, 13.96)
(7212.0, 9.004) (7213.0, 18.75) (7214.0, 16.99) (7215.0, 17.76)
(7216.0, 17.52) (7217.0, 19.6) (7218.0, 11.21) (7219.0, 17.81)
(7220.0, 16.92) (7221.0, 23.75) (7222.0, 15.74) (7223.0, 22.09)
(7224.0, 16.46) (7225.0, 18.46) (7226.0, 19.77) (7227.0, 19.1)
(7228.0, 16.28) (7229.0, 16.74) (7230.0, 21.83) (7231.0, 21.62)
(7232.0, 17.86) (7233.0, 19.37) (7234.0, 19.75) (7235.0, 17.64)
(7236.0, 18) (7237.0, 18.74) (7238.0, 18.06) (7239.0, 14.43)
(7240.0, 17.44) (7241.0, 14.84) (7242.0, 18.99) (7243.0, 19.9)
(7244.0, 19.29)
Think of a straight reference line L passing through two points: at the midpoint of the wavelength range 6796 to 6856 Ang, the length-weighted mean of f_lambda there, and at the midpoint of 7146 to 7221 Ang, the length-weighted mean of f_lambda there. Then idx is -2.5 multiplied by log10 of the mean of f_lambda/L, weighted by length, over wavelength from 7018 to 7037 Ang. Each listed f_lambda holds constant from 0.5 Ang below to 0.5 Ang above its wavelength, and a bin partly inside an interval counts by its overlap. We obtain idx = -0.10 mag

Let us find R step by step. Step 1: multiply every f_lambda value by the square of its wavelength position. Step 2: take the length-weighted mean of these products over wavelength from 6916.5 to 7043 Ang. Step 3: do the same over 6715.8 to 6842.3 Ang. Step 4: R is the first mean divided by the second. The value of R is 1.07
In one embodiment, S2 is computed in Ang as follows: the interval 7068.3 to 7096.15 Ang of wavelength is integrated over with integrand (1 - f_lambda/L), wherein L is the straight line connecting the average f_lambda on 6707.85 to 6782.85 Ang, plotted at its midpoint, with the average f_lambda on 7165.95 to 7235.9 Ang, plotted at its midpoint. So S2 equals -0.93 Ang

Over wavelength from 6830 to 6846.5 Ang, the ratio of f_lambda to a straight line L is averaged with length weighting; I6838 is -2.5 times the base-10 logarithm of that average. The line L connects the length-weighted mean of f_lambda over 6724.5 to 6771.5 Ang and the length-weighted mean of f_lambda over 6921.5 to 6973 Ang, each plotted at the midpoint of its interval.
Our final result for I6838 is 0.02 mag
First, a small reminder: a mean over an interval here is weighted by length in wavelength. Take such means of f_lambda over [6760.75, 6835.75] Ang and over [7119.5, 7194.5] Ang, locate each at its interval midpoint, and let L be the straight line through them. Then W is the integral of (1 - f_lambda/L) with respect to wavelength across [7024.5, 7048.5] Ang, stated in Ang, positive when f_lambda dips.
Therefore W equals -2.3 Ang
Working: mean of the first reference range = 18.1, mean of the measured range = 19.3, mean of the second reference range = 17.4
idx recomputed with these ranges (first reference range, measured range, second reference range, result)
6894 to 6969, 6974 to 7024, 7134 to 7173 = 0.02 mag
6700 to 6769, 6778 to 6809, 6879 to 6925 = 0.04 mag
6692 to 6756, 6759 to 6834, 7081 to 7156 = 0.01 mag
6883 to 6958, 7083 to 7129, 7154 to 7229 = 0.02 mag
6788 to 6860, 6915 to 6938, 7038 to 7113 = -0.08 mag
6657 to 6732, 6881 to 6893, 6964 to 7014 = -0.05 mag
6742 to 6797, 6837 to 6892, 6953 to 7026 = 0.04 mag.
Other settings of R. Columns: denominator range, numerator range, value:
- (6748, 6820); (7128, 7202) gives 1.05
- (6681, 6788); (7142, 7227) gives 1.08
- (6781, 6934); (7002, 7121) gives 1.06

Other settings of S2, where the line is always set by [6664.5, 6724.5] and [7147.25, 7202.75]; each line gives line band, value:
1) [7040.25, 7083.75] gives -3.2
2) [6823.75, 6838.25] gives -1.0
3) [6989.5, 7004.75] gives 0.4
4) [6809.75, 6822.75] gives 0.5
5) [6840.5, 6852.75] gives 0.8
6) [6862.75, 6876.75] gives 0.9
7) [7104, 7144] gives 0.5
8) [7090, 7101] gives 0.1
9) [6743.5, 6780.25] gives -0.5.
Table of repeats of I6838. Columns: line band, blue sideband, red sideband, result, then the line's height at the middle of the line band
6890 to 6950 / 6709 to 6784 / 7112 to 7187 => -0.079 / 17.9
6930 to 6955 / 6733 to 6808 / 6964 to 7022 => -0.032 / 18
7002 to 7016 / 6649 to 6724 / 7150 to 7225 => -0.015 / 17.8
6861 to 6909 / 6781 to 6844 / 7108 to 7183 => -0.016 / 17.9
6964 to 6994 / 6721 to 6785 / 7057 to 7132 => -0.028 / 18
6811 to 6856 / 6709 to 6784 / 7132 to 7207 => 0.021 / 18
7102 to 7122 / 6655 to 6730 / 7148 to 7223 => 0.004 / 17.5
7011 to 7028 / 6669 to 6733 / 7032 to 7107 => 0.040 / 18.4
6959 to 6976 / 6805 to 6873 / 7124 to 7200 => -0.035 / 17.6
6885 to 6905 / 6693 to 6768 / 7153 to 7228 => -0.061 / 18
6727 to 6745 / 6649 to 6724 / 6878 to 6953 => 0.016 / 18.5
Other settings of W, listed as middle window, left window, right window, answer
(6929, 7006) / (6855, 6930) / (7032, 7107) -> 1.7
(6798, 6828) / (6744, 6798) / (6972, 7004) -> 0.8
